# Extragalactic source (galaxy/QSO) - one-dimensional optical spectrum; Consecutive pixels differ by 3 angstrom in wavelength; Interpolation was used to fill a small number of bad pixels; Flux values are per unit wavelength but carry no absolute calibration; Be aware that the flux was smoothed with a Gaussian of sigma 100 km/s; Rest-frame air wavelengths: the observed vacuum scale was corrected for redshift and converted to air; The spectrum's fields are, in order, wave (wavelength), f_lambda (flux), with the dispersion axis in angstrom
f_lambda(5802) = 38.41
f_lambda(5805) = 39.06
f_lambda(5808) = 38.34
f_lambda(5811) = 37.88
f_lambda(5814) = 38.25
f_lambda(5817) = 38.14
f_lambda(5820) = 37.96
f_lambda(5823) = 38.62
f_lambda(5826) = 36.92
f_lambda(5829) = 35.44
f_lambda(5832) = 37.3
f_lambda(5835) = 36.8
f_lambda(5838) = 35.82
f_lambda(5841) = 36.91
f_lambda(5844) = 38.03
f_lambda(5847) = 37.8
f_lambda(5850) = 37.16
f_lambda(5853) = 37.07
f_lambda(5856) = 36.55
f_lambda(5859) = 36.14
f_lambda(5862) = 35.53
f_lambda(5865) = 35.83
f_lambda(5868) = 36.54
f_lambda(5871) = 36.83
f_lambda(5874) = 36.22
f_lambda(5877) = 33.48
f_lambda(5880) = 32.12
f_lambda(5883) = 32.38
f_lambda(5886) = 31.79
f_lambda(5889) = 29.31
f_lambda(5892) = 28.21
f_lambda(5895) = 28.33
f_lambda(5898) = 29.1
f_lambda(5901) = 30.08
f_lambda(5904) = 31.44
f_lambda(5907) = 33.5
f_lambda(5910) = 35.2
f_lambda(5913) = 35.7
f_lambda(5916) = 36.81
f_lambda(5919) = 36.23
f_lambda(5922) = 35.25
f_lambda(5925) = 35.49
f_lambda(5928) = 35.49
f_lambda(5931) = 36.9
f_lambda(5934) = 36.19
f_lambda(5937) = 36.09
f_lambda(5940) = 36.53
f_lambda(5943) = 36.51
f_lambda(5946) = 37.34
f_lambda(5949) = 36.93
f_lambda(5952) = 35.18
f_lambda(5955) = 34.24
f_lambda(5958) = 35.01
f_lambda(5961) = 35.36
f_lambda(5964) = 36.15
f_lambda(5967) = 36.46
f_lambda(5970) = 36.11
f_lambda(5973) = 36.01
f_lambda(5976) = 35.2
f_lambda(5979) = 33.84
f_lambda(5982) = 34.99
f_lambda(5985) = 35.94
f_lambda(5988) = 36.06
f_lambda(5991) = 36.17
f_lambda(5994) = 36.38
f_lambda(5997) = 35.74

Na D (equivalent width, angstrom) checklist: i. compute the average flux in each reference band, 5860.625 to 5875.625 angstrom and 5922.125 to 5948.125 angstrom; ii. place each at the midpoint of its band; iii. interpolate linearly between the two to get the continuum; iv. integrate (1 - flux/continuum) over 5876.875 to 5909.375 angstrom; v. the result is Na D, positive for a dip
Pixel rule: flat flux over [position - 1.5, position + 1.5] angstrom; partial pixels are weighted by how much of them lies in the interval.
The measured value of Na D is 4.8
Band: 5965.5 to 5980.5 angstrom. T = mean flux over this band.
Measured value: 35.5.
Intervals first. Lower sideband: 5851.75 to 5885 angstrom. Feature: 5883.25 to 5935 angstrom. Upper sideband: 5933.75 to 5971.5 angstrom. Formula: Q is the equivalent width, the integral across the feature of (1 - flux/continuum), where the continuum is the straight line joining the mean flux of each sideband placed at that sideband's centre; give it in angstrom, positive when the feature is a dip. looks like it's 3.55 angstrom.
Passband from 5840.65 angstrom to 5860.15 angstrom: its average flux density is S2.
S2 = 37.1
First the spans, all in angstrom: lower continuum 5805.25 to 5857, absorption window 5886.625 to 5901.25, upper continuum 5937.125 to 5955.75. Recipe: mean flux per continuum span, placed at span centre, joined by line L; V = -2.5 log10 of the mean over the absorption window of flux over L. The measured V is 0.25 mag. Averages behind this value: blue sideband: 37.4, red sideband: 36.2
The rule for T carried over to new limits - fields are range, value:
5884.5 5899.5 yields 29.3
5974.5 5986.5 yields 35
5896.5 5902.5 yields 29.6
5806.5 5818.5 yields 38.2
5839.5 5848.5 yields 37.6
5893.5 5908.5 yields 30.5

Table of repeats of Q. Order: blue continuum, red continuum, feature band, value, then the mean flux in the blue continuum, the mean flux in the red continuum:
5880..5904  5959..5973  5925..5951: -2.0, 30.1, 36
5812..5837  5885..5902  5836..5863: -1.8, 37.4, 29.4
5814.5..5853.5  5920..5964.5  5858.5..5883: 1.1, 37.3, 35.9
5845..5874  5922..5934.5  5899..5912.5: 1.3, 36.6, 35.9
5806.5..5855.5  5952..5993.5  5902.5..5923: 0.8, 37.4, 35.5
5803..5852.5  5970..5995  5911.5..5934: 0.2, 37.5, 35.6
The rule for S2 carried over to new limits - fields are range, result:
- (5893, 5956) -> 34.6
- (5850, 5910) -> 33.3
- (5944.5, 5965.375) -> 35.7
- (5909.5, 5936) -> 35.9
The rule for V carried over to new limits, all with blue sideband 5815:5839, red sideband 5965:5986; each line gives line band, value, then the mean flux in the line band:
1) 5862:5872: 0.014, 36.2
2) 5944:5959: 0.000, 35.8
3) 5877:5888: 0.139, 32.2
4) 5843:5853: -0.018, 37.6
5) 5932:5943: -0.012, 36.3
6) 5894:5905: 0.219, 29.7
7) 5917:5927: 0.012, 35.7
